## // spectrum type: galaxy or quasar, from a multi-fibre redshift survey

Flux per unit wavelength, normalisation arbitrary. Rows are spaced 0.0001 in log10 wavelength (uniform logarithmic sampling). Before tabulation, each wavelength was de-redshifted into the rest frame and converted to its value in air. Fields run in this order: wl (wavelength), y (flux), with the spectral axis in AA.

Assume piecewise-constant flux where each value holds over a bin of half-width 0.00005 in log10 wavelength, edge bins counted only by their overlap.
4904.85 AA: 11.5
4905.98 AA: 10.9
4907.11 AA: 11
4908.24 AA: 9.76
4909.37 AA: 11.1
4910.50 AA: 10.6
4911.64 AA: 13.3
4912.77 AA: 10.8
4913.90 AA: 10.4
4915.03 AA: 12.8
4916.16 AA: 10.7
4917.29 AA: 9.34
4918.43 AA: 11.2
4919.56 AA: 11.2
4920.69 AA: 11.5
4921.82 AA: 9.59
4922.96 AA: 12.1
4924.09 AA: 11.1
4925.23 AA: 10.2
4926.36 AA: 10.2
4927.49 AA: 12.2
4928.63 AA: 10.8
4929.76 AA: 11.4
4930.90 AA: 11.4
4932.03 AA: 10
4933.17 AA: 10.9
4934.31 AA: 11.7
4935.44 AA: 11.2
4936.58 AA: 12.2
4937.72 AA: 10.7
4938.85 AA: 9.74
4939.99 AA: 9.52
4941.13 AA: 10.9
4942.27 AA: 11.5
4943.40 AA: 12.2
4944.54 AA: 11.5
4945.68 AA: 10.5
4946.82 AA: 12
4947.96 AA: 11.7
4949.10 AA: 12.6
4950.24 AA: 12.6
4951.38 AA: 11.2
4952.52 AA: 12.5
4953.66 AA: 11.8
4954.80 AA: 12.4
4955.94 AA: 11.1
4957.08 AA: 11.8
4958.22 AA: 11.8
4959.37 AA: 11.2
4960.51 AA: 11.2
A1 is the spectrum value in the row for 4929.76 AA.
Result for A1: 11.4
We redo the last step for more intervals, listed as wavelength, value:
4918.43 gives 11.2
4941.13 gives 10.9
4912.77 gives 10.8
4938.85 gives 9.74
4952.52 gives 12.5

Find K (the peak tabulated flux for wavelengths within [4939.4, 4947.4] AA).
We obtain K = 12.2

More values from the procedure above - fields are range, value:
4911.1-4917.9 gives 13.3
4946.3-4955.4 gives 12.6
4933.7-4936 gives 11.7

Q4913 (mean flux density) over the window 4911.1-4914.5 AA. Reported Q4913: 11.5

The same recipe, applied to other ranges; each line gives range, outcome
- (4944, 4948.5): 11.4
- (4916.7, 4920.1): 10.6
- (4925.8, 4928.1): 11.2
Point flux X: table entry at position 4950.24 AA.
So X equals 12.6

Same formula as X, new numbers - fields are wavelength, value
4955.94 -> 11.1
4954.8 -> 12.4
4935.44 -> 11.2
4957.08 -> 11.8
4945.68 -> 10.5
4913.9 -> 10.4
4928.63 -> 10.8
